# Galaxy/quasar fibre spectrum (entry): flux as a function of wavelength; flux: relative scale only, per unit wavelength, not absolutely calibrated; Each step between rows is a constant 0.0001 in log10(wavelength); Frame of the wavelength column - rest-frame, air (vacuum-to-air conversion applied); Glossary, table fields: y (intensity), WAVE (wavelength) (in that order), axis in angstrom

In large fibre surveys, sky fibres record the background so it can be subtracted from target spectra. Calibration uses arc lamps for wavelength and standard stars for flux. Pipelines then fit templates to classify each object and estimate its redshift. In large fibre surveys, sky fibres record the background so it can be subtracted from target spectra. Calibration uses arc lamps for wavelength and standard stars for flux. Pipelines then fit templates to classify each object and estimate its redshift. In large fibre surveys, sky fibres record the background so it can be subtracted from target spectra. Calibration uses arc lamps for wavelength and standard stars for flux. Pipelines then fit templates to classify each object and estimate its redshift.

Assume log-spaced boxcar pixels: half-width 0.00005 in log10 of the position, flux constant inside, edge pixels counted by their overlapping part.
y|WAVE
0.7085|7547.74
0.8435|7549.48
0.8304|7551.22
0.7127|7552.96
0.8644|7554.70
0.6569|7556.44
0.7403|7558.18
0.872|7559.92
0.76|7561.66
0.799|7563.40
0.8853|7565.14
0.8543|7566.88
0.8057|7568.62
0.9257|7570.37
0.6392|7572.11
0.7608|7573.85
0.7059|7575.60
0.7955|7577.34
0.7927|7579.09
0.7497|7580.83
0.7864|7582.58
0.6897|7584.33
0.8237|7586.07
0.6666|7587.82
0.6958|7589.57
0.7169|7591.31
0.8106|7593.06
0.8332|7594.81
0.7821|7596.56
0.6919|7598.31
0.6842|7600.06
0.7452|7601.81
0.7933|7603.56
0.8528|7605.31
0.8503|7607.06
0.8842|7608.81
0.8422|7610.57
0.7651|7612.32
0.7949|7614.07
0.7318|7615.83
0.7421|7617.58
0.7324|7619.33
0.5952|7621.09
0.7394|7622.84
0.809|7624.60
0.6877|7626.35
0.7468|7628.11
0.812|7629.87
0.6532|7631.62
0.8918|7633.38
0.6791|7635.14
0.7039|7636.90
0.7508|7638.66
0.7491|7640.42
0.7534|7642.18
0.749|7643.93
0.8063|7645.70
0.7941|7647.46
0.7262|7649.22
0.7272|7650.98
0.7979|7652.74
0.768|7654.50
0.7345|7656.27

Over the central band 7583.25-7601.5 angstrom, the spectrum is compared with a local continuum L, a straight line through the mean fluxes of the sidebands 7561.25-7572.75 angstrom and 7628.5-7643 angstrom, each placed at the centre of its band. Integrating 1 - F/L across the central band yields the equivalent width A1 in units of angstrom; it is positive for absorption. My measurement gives 1.2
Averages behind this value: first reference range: 0.816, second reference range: 0.749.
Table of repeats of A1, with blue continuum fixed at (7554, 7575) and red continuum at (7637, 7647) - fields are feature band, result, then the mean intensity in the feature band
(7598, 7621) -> 0.0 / 0.774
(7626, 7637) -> 0.3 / 0.744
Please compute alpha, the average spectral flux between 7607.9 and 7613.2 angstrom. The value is 0.831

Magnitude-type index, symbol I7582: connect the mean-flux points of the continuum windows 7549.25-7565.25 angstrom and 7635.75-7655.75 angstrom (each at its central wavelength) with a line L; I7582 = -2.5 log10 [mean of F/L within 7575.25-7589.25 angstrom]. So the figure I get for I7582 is 0.04 mag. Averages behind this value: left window 0.79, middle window 0.751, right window 0.755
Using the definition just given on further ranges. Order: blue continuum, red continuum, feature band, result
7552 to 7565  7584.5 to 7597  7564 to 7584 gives -0.027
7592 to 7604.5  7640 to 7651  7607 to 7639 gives 0.008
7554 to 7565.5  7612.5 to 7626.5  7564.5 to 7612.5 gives -0.022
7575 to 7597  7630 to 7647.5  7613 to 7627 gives 0.036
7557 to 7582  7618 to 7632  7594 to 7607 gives -0.028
